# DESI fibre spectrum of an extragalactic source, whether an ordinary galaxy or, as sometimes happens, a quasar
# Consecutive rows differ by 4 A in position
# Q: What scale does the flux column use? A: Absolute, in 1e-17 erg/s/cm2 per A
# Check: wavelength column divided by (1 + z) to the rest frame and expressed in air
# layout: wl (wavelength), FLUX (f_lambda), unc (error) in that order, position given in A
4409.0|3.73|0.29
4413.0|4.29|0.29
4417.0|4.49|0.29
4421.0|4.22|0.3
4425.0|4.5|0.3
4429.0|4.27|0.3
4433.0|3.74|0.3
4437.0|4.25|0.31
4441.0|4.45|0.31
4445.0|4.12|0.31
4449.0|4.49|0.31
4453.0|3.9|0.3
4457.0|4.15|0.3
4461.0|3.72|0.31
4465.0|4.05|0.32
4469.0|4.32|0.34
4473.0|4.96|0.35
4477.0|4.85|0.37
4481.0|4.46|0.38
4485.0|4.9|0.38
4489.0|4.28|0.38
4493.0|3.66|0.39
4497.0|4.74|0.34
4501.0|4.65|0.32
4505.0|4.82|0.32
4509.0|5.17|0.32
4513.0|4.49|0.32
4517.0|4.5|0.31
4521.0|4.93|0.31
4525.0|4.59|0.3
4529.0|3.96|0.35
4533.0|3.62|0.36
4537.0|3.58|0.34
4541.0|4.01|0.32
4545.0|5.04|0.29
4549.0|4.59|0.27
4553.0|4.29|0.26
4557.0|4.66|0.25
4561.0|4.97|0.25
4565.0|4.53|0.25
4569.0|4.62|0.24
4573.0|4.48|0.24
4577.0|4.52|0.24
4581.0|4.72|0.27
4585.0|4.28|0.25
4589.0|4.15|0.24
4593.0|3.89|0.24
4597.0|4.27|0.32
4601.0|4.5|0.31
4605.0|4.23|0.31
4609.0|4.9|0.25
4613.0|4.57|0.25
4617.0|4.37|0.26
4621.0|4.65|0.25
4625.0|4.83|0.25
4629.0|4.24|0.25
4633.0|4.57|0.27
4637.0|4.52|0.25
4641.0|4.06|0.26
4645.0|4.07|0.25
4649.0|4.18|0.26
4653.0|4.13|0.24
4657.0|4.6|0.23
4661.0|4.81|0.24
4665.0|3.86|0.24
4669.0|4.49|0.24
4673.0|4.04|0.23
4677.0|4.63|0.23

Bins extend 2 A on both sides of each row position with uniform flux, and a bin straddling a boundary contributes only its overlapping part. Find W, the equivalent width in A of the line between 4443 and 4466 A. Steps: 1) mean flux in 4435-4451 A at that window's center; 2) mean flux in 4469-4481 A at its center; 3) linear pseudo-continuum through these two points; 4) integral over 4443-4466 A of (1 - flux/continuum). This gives 2.0 A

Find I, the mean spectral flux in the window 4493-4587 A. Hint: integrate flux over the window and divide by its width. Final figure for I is 4.49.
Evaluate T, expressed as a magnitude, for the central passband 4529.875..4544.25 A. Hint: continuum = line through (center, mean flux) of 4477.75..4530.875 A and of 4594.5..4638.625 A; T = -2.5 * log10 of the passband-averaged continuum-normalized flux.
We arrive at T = 0.17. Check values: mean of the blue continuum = 4.56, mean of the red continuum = 4.51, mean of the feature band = 3.87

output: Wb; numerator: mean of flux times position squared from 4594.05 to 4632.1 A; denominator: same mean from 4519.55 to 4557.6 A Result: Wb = 1.1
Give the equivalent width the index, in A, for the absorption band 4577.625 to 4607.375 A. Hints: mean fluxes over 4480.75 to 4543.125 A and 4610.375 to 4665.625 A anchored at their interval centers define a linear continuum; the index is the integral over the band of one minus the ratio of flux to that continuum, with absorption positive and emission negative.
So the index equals 0.6 A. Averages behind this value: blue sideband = 4.4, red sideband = 4.41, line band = 4.31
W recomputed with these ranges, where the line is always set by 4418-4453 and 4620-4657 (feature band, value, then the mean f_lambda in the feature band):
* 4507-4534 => -1.3 A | 4.5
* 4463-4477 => -0.8 A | 4.5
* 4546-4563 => -1.3 A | 4.65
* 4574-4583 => -0.6 A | 4.6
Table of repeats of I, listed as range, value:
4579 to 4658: 4.38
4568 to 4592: 4.43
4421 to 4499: 4.3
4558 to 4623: 4.48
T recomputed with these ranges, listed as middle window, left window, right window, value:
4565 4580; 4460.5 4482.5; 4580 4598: -0.07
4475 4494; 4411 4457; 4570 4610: -0.04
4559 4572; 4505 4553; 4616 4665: -0.07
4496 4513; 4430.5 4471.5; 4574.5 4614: -0.14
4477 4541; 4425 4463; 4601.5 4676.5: -0.05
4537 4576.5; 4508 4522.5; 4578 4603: -0.01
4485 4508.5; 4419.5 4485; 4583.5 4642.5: -0.05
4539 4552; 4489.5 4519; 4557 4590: 0.01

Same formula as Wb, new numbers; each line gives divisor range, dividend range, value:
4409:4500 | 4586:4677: 1.10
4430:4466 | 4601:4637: 1.19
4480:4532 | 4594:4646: 1.03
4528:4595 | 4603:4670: 1.05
